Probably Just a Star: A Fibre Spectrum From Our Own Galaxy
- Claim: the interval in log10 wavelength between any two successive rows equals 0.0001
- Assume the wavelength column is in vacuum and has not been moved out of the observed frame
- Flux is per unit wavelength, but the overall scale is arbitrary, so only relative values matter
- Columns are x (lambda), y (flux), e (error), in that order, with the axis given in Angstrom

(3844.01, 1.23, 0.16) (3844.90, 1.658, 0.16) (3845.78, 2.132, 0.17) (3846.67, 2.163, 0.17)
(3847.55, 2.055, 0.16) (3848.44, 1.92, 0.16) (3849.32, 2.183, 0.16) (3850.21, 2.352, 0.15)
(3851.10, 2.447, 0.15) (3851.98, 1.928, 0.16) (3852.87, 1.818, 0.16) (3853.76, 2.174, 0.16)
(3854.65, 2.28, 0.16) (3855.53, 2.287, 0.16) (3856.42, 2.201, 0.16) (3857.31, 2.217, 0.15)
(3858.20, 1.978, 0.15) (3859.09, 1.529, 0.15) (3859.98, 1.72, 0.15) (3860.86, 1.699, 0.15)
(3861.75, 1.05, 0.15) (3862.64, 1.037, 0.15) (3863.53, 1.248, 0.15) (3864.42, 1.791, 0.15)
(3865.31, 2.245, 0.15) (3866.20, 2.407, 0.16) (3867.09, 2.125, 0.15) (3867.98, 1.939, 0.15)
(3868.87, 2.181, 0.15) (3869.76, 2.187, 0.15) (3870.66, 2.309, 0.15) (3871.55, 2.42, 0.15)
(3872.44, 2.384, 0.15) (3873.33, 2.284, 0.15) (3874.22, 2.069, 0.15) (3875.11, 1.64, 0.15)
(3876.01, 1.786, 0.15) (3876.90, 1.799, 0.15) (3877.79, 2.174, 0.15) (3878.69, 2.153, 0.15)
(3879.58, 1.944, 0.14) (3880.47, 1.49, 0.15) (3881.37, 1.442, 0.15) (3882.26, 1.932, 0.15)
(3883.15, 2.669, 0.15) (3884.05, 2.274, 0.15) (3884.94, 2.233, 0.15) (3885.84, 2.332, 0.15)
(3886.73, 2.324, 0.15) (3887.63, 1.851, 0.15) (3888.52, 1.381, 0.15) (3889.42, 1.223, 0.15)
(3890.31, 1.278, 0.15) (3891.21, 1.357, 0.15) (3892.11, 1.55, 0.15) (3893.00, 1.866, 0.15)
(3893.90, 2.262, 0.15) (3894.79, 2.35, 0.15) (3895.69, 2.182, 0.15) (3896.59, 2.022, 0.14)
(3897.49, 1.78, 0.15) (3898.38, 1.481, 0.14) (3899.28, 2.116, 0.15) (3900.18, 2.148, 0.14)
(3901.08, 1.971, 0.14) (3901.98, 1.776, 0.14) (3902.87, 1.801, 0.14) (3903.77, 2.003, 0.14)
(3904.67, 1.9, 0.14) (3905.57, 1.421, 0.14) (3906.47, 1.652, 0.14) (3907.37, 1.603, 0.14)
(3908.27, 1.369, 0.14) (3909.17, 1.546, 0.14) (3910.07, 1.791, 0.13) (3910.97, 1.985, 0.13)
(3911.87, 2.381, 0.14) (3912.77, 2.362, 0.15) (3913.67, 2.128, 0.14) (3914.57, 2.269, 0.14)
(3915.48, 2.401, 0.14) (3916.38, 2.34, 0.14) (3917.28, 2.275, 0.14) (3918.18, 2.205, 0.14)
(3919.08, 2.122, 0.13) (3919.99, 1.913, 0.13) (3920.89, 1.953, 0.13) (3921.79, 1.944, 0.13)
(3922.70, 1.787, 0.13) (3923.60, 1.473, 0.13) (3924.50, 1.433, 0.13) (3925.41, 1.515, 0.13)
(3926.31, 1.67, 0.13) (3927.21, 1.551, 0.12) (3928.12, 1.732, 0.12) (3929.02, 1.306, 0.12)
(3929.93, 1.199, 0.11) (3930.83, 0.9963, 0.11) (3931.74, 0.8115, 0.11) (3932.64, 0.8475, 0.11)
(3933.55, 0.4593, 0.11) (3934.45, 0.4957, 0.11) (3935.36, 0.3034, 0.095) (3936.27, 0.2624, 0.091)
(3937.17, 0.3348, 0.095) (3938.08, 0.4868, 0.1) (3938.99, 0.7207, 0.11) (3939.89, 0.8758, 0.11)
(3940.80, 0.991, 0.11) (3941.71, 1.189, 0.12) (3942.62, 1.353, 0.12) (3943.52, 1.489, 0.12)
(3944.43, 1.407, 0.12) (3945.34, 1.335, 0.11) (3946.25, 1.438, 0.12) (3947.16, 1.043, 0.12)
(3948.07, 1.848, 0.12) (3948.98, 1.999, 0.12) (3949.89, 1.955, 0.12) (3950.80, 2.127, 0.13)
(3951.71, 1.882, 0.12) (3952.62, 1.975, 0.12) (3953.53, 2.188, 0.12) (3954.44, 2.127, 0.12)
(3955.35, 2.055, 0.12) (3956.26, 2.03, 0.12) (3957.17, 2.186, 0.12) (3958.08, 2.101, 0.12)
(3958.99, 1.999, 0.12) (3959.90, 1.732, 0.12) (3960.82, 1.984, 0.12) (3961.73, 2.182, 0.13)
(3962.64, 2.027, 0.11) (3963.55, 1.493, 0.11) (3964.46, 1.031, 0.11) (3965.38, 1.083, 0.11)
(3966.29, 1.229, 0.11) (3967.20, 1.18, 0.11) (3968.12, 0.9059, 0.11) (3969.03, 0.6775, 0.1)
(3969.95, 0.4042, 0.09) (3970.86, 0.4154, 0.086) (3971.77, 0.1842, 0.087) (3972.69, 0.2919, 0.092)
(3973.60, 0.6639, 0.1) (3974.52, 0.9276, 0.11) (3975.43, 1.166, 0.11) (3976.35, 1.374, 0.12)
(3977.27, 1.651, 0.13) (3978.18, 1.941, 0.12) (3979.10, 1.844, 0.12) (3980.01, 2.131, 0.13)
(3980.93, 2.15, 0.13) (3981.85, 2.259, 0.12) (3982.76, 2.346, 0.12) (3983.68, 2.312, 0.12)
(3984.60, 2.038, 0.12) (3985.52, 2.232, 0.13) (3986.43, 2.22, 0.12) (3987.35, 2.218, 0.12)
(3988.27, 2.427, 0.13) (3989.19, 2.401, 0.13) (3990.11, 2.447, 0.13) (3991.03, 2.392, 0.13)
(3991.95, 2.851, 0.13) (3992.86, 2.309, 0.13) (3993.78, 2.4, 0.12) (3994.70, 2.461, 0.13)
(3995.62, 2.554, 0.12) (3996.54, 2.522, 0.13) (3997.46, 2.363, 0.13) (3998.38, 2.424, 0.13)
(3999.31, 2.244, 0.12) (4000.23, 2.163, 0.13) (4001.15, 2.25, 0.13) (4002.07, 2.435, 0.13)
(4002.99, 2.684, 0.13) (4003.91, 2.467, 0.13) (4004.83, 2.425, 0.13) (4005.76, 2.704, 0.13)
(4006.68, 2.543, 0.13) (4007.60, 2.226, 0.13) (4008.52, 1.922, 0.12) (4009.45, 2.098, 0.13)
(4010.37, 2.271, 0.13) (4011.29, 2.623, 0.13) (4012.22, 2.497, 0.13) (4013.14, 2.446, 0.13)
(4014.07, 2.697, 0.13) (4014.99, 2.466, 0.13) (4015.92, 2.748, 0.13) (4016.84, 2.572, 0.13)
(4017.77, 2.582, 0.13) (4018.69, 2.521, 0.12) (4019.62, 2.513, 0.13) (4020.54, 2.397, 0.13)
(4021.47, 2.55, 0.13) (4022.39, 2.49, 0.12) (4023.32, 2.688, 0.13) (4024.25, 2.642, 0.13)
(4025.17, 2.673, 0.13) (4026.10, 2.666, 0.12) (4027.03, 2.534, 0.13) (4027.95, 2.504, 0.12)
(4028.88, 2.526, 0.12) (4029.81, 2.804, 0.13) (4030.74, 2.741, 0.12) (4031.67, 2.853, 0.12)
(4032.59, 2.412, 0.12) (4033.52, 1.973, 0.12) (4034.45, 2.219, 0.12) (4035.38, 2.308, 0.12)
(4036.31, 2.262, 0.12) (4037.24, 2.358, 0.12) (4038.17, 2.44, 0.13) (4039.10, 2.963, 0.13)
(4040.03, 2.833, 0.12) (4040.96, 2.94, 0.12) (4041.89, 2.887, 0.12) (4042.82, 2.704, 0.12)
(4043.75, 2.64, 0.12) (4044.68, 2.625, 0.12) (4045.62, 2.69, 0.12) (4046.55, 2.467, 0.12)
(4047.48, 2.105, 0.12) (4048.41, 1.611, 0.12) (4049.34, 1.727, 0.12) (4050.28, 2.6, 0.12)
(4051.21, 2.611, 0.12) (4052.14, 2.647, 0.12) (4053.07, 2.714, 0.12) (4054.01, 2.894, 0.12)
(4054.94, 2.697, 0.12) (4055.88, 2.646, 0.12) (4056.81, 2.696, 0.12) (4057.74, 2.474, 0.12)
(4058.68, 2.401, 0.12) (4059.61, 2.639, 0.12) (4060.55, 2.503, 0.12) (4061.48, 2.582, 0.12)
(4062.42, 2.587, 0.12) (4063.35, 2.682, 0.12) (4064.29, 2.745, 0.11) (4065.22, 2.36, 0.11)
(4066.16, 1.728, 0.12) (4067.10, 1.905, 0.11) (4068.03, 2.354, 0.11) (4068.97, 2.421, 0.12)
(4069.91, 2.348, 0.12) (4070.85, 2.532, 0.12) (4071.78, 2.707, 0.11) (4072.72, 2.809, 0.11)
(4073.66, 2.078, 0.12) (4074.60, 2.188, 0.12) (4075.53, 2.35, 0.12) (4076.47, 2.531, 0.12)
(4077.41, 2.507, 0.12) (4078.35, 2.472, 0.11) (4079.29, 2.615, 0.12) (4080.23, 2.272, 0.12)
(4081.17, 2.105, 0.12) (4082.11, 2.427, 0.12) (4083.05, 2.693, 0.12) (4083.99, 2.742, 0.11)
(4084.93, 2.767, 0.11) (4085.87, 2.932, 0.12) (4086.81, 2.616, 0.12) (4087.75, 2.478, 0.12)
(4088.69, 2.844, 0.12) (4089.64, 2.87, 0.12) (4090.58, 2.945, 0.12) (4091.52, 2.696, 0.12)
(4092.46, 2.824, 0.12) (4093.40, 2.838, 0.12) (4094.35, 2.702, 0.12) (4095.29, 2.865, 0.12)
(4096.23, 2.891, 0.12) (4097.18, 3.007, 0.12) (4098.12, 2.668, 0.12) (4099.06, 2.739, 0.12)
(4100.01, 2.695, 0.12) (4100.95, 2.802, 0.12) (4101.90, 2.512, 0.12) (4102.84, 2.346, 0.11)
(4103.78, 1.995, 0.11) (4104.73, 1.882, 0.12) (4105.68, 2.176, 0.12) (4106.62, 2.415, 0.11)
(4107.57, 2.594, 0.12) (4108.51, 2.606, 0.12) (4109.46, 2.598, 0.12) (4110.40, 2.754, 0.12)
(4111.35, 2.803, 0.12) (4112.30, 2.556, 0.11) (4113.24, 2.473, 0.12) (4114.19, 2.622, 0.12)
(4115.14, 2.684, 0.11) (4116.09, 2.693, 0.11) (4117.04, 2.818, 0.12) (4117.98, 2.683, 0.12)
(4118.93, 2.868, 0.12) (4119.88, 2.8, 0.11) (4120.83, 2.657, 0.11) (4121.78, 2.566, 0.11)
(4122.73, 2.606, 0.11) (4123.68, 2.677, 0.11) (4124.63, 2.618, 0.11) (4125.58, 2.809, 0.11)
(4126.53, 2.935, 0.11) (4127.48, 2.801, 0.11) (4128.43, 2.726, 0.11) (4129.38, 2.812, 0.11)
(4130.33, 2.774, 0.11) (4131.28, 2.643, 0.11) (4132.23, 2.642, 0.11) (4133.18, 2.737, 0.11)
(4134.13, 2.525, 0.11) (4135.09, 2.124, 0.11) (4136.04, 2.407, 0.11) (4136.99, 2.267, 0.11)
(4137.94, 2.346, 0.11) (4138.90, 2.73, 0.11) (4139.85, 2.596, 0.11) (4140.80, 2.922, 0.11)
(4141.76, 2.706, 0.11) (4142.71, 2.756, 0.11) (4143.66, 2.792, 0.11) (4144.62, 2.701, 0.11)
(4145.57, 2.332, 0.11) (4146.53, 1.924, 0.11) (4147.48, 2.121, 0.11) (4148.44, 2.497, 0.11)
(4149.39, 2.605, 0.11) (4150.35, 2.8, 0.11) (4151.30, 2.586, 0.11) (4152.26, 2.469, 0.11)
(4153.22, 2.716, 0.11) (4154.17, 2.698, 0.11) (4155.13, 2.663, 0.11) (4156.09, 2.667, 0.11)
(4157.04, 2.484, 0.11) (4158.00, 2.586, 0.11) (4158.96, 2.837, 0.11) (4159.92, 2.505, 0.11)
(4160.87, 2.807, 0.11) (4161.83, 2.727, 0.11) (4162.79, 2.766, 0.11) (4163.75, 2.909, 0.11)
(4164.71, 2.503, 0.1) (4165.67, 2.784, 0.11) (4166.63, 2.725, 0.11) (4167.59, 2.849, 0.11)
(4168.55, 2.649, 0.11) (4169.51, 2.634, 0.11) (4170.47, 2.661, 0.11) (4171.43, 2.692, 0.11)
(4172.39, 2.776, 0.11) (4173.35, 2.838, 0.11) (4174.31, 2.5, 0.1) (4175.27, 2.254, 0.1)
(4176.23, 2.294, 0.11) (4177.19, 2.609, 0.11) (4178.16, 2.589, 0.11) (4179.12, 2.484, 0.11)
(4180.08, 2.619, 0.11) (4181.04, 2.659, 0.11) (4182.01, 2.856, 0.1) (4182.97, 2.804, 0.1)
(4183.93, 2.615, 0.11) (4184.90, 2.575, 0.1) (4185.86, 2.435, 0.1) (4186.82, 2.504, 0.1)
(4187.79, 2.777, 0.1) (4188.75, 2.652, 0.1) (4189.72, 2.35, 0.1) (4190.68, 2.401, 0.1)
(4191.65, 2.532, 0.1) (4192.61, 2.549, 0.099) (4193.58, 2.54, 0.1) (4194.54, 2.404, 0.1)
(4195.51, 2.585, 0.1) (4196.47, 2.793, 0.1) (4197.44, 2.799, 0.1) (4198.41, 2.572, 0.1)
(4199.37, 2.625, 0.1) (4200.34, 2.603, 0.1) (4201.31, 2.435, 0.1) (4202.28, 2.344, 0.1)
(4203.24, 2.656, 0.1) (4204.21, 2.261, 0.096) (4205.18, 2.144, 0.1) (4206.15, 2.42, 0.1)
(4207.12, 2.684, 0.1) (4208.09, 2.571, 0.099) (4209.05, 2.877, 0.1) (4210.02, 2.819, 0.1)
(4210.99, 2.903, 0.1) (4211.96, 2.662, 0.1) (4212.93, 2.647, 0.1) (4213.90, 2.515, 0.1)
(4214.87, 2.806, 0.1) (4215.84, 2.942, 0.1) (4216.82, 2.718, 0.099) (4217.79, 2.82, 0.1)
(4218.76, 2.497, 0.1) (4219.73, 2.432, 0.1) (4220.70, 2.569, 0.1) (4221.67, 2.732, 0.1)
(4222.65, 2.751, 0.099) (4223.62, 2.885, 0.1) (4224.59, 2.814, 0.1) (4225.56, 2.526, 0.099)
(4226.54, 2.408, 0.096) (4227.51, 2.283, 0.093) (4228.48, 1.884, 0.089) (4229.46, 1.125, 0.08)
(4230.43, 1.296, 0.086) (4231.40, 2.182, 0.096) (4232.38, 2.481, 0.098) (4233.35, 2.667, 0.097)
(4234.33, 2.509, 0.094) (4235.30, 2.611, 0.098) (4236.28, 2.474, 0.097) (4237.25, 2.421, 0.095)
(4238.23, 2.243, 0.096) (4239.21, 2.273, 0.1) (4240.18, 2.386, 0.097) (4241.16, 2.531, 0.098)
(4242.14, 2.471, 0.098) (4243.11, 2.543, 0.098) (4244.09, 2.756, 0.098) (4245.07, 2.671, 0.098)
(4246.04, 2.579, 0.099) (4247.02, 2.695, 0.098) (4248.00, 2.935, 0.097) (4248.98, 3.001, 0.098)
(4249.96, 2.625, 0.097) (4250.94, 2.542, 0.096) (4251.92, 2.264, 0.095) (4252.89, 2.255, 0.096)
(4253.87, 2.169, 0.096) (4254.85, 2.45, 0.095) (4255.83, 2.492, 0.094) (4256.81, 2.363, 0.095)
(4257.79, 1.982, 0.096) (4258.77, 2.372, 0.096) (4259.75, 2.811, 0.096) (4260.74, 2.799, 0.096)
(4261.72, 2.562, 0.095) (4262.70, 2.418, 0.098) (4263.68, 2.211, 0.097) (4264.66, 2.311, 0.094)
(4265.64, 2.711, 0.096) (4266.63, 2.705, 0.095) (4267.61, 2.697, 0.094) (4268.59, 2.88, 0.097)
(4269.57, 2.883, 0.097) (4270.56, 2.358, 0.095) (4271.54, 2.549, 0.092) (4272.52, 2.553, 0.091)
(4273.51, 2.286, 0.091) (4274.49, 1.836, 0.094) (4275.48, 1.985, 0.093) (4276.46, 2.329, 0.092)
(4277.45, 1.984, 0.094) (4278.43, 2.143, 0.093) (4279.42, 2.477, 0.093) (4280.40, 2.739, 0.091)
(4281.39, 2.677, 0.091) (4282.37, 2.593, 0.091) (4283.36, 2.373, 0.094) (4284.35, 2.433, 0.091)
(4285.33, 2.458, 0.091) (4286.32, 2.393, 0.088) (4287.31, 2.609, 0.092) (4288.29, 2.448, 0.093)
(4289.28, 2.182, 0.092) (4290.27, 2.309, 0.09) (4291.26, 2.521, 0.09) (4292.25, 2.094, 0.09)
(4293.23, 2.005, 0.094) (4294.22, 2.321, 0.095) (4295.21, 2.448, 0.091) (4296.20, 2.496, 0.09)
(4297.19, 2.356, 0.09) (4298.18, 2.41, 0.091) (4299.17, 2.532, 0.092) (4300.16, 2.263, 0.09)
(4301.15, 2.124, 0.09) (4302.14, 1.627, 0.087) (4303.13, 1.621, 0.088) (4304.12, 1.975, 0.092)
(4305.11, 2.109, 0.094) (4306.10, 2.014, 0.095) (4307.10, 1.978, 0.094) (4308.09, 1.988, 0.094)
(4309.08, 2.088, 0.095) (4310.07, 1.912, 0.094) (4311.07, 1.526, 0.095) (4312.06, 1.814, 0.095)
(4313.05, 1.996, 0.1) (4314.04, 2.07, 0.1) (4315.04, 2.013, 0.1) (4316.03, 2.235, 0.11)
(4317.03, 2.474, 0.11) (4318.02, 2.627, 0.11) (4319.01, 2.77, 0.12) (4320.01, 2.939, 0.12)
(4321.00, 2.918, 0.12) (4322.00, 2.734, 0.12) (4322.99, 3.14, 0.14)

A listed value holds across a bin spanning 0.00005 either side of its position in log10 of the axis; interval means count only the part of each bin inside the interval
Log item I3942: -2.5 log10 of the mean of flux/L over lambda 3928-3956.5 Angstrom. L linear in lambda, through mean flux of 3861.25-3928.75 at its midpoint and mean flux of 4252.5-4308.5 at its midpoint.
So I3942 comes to 0.46 mag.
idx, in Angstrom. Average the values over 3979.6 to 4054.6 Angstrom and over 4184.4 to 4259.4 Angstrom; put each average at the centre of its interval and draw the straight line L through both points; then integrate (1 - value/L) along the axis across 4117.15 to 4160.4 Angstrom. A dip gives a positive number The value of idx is -2.2 Angstrom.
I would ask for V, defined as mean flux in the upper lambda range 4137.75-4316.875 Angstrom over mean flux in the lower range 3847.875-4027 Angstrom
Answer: 1.3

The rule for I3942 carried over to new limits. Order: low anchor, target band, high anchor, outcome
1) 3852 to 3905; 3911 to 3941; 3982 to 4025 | 0.405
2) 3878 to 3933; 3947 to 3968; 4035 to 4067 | 0.151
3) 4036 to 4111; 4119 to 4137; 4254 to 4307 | -0.066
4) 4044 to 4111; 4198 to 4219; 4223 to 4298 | -0.070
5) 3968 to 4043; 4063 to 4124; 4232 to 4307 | -0.125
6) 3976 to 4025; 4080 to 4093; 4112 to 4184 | -0.060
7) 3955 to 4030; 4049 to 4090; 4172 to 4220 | -0.107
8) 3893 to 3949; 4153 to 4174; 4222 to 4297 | -0.230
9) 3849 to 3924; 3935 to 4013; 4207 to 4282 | 0.172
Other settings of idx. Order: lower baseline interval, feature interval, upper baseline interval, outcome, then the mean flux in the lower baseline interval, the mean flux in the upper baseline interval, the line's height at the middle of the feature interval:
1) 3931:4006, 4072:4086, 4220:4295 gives -3.76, 1.67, 2.43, 1.96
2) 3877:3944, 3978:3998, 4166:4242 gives -4.56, 1.65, 2.54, 1.88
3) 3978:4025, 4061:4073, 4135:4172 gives 0.25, 2.4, 2.61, 2.49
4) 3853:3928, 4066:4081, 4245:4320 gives -1.78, 1.92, 2.35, 2.12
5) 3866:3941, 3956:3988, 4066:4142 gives 7.34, 1.73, 2.59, 2.03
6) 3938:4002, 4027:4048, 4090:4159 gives -4.21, 1.75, 2.62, 2.13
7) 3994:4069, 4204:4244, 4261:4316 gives -2.62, 2.49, 2.28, 2.33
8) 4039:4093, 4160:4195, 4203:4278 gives -1.59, 2.54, 2.49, 2.5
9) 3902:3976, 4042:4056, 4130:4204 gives -3.33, 1.48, 2.59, 2.02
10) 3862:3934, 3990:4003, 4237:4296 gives -2.72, 1.84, 2.45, 2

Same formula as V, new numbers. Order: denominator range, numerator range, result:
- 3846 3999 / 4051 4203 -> 1.46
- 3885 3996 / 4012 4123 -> 1.53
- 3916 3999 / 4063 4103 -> 1.59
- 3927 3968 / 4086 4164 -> 1.89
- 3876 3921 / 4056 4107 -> 1.31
